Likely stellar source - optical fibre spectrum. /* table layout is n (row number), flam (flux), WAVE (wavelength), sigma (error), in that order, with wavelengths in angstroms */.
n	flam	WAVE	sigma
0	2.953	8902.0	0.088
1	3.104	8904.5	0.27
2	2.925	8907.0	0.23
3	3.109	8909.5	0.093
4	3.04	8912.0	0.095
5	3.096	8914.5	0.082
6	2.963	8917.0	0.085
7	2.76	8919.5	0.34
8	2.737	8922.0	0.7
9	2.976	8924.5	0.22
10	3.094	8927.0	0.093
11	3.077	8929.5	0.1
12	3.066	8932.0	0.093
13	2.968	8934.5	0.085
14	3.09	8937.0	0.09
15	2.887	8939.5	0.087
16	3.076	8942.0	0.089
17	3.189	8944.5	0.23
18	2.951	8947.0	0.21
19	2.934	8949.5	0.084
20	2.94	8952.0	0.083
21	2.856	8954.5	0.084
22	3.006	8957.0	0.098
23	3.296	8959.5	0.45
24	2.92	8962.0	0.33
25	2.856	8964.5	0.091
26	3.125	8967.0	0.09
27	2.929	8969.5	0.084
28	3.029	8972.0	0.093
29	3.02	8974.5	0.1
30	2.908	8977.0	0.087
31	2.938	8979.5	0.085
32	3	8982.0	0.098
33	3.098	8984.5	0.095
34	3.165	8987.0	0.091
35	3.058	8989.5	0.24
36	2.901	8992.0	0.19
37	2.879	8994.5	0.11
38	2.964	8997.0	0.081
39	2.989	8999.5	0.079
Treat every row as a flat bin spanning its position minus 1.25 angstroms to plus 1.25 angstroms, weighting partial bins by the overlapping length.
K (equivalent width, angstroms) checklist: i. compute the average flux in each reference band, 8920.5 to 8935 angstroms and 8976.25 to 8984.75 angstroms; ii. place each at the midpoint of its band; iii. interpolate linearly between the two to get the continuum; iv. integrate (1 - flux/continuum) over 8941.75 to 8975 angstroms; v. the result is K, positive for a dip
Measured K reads -0.30 angstroms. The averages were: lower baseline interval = 2.98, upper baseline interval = 2.98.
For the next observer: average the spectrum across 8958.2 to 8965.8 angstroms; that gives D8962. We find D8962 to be 3.02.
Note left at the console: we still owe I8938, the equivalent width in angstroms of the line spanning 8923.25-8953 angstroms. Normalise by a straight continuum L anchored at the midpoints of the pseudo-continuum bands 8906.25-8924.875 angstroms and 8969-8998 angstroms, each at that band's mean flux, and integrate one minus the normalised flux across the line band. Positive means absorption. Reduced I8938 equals -0.6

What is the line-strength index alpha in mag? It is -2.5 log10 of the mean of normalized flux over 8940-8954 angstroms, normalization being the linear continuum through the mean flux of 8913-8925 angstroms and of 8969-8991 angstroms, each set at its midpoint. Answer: -0.02 mag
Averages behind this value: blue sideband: 2.9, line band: 3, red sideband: 3.02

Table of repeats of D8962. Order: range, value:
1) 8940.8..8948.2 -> 3.07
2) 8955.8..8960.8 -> 3.15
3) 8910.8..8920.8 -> 2.96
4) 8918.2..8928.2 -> 2.89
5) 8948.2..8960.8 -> 3.01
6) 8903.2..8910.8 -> 3.05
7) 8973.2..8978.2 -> 2.97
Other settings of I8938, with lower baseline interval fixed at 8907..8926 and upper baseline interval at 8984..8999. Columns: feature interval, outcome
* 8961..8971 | 0.09 angstroms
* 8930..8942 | -0.19 angstroms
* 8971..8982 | 0.07 angstroms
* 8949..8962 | -0.09 angstroms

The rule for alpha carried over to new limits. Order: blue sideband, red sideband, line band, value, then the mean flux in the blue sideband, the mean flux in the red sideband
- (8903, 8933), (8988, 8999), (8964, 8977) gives -0.01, 2.99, 2.96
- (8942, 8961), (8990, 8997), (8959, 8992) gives -0.02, 3.03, 2.92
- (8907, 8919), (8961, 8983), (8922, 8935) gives 0.00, 3.02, 2.97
